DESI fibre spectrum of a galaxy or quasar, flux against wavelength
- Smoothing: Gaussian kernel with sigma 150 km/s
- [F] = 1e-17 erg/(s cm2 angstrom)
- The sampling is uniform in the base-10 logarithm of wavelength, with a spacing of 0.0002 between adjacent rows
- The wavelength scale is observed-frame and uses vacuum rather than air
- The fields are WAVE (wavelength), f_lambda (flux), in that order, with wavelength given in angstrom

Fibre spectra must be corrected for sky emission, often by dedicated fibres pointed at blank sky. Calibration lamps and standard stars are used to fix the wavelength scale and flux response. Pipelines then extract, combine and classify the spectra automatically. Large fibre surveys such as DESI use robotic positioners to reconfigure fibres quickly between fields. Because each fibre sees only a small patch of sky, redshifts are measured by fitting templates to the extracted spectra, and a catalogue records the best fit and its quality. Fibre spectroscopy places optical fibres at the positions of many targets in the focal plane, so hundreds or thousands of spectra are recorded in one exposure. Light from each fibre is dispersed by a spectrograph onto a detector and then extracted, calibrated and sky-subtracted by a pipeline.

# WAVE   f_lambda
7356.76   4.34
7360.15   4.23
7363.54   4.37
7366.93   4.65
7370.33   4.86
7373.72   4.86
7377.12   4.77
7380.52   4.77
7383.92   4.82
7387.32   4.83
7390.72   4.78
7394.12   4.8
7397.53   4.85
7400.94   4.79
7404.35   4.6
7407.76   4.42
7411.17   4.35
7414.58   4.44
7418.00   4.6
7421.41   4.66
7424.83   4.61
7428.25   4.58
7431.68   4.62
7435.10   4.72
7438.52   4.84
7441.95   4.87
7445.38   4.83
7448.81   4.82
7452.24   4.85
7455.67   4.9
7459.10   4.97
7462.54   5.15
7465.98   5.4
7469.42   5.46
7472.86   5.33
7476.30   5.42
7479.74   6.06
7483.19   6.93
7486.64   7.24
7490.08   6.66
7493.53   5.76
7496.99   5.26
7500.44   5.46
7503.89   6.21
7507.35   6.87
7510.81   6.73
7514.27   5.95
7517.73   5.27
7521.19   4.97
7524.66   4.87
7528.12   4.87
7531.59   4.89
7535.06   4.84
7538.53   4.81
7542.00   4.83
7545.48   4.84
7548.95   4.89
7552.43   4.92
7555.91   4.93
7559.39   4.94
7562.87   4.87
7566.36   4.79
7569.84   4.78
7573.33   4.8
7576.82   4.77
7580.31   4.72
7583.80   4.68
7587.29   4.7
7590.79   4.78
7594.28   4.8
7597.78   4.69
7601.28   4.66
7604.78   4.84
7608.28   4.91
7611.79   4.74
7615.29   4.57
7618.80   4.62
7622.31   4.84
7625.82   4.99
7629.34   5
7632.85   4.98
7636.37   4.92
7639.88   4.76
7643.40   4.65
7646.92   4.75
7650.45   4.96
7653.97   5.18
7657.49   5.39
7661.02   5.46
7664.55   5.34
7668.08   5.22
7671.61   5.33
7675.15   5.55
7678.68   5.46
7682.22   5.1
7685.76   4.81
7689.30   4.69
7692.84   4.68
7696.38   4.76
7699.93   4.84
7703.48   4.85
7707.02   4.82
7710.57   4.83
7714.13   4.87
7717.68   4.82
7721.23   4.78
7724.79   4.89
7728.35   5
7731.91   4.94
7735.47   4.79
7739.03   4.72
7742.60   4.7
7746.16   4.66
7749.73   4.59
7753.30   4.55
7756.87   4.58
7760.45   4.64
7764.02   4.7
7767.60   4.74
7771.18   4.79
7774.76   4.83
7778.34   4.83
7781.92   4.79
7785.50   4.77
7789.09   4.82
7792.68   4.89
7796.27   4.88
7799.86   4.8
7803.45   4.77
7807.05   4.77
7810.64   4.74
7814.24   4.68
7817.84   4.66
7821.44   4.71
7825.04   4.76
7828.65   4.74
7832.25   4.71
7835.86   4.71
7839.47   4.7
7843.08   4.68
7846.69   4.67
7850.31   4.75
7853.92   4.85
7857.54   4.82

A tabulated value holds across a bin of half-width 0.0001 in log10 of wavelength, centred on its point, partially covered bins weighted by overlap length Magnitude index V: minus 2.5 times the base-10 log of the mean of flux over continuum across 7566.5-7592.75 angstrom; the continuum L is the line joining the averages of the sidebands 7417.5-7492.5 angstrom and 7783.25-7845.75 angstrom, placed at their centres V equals 0.07 mag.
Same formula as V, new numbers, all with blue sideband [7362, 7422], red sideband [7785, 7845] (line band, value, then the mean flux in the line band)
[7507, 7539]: -0.14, 5.37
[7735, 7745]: 0.00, 4.73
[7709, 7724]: -0.02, 4.83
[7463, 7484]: -0.21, 5.68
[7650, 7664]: -0.12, 5.28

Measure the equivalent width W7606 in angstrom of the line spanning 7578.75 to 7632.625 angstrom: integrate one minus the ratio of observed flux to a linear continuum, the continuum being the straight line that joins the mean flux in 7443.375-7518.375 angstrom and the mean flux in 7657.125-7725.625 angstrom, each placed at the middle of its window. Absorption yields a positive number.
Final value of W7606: 5.3 angstrom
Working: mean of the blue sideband 5.71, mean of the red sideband 5.02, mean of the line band 4.78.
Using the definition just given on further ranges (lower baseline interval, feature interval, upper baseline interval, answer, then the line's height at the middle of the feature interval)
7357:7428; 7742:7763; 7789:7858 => 0.5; 4.74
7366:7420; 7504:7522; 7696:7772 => -5.0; 4.72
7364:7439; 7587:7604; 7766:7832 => 0.0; 4.73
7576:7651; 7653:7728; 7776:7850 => -4.0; 4.77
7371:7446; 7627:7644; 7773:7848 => -0.5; 4.73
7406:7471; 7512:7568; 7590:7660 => -1.8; 4.83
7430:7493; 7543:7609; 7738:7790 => 4.3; 5.14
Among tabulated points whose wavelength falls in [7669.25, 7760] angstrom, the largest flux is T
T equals 5.55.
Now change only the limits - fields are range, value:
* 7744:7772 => 4.79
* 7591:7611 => 4.91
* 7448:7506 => 7.24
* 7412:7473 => 5.46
